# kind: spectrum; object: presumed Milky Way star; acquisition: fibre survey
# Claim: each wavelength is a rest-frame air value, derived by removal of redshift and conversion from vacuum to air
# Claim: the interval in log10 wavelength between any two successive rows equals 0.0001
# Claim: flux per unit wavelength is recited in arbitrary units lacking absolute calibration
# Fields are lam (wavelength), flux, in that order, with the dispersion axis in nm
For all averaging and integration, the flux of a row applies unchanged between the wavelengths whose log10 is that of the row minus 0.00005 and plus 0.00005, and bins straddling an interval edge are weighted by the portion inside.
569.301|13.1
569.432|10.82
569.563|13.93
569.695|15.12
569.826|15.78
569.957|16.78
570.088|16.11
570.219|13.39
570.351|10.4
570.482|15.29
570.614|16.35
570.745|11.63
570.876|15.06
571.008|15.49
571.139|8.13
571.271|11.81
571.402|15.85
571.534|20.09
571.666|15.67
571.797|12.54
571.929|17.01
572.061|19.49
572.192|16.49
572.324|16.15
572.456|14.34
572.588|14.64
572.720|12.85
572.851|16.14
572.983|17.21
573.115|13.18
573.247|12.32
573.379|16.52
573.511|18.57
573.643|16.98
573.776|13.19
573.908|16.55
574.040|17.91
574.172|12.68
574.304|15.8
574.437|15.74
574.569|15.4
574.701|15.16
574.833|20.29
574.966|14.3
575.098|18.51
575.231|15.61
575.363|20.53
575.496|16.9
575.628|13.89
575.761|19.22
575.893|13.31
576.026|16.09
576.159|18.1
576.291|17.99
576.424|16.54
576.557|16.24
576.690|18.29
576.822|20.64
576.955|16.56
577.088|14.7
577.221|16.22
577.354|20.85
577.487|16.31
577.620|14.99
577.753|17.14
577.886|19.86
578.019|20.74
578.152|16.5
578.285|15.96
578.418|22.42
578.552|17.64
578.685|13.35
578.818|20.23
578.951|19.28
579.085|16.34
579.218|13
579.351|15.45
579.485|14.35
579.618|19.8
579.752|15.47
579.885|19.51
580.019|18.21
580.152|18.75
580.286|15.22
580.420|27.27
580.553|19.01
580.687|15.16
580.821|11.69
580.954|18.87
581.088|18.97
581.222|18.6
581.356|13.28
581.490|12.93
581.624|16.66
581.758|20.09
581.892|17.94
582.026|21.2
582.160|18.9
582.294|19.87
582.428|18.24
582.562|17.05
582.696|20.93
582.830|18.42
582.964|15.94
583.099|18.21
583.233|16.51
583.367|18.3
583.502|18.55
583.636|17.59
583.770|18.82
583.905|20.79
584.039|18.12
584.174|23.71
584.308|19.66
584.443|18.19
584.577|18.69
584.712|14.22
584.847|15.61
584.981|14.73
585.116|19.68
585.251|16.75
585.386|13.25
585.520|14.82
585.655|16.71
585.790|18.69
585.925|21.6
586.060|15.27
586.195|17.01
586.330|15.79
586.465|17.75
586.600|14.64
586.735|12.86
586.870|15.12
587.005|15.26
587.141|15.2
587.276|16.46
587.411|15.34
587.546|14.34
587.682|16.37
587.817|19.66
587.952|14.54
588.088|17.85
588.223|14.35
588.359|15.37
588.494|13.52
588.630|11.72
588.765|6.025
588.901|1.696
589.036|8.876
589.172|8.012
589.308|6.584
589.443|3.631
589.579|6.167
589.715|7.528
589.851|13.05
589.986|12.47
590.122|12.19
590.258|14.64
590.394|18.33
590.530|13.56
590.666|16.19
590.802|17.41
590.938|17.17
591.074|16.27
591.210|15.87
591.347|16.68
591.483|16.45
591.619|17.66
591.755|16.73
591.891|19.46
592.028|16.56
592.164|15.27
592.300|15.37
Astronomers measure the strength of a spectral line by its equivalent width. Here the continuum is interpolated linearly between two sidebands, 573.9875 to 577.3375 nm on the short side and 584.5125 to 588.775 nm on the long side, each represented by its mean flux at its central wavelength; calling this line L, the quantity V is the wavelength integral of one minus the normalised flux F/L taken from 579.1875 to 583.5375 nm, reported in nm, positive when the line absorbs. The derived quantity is -0.397 nm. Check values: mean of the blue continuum 16.7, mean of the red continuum 15.7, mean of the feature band 17.7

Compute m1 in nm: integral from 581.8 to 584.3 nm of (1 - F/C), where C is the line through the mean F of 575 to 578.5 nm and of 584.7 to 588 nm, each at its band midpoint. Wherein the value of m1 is -0.349 nm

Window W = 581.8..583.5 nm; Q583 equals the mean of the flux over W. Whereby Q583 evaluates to 18.5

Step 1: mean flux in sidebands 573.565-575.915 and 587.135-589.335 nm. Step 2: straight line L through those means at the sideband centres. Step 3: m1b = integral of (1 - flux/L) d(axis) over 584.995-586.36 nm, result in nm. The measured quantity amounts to -0.36 nm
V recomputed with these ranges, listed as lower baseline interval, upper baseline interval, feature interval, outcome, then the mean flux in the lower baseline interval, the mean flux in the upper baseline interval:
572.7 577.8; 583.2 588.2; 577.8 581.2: -0.22 nm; 16.4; 17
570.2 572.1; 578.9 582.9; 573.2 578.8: -0.27 nm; 14.5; 17.7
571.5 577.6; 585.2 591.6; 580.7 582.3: -0.22 nm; 16.4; 14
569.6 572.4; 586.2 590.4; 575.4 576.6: -0.19 nm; 15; 12.7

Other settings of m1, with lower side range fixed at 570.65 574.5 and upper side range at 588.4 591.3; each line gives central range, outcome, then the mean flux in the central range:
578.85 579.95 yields -0.241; 16.8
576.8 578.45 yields -0.424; 17.7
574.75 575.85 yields -0.201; 17.3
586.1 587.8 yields -0.485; 15.6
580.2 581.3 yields -0.375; 18.1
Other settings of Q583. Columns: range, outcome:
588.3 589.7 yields 8.09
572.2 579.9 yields 16.6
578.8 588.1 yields 17.3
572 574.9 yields 15.8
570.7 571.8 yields 14.2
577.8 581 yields 17.7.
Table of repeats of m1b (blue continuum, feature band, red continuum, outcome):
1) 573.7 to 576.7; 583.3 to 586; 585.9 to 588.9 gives -0.48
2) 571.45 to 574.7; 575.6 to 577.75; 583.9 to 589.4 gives -0.19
